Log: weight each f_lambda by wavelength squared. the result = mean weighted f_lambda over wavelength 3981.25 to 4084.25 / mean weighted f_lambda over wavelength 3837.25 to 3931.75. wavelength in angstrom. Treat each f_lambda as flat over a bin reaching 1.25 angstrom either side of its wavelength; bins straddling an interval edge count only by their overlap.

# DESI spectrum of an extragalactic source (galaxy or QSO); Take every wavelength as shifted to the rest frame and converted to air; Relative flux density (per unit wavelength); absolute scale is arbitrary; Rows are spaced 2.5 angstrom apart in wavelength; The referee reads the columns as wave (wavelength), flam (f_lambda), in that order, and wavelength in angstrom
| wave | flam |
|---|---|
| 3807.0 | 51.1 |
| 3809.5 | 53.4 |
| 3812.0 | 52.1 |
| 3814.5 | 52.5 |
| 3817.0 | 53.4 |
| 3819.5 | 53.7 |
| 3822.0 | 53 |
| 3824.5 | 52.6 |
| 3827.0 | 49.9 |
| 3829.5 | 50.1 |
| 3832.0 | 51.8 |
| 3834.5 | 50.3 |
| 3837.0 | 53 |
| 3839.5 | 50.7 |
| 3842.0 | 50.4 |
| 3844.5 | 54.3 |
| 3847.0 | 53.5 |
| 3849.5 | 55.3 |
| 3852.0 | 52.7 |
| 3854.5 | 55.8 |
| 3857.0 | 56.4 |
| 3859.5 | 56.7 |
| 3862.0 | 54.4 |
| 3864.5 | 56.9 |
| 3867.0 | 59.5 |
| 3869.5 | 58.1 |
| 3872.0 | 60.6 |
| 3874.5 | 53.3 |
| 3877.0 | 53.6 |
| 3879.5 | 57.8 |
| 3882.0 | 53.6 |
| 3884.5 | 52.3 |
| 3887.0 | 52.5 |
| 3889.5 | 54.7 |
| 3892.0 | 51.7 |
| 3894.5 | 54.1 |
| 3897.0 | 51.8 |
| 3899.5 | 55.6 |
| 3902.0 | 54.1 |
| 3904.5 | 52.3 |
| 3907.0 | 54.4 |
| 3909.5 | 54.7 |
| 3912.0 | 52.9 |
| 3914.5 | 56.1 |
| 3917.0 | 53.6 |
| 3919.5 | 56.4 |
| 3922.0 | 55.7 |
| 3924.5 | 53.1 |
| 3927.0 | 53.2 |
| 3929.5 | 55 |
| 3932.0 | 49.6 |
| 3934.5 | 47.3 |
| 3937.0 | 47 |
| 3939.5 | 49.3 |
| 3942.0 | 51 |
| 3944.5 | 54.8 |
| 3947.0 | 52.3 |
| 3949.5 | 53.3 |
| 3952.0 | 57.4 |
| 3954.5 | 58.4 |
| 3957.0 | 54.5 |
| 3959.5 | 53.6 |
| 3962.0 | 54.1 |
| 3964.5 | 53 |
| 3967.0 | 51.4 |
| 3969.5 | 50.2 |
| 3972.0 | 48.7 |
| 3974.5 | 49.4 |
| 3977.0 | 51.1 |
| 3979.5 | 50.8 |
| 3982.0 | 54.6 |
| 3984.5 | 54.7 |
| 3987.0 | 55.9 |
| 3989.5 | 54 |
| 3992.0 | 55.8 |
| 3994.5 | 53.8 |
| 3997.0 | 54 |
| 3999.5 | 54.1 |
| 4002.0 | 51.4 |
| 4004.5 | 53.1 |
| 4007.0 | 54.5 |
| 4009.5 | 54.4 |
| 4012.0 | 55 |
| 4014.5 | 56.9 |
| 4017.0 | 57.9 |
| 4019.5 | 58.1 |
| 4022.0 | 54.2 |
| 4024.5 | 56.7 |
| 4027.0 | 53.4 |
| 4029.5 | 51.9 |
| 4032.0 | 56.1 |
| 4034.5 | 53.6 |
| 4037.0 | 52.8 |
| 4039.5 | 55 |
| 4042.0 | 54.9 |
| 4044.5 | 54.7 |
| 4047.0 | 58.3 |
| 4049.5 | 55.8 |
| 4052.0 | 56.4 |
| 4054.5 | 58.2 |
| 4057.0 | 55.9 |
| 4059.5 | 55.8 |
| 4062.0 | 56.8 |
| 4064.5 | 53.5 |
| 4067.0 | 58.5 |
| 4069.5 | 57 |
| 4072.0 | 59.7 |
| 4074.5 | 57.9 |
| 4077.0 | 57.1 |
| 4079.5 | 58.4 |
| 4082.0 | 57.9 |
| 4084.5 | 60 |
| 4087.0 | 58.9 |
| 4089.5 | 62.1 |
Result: 1.10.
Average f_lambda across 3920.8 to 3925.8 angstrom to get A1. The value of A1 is 54.4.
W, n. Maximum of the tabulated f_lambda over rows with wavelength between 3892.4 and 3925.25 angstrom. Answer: 56.4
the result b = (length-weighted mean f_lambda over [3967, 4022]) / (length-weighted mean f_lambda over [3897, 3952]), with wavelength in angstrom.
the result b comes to 1.01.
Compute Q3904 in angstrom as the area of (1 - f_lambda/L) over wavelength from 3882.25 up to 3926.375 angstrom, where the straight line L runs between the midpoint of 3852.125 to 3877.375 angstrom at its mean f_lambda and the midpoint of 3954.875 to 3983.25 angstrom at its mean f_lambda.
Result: 0.76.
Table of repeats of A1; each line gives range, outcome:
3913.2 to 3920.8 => 55.4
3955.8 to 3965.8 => 53.8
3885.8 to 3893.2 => 53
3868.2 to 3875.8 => 57.3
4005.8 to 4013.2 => 54.6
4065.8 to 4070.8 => 57.8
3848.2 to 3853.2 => 54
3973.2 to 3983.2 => 51.4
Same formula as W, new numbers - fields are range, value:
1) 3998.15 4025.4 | 58.1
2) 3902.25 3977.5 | 58.4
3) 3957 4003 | 55.9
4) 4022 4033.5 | 56.7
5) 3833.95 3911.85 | 60.6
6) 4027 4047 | 58.3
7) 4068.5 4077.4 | 59.7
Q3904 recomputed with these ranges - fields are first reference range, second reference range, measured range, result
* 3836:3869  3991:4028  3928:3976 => 2.4 angstrom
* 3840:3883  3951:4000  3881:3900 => 0.6 angstrom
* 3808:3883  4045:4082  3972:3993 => 1.1 angstrom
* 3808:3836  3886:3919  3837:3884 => -1.9 angstrom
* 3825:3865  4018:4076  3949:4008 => 1.7 angstrom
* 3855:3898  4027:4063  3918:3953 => 1.7 angstrom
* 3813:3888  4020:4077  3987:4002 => 0.3 angstrom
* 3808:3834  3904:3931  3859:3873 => -1.2 angstrom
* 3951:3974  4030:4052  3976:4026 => -0.3 angstrom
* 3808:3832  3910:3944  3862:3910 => -2.2 angstrom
